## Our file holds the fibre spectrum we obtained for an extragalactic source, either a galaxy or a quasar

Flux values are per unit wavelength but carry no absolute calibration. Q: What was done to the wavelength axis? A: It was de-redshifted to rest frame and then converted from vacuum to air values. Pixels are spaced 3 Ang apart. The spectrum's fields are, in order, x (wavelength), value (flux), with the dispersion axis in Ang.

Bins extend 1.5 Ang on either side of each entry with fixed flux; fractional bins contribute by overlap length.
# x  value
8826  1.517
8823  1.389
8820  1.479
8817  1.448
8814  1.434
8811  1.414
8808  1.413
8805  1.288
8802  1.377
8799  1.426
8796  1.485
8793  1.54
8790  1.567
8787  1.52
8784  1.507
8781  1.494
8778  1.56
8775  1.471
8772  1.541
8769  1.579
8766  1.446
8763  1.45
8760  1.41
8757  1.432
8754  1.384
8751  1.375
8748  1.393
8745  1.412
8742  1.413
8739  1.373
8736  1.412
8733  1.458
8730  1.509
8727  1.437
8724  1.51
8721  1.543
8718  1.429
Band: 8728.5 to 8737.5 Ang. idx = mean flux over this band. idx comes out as 1.46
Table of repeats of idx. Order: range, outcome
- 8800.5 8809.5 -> 1.36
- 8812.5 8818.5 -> 1.44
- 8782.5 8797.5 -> 1.52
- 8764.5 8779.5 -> 1.52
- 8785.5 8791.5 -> 1.54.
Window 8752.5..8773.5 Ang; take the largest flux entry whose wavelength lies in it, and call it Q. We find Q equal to 1.579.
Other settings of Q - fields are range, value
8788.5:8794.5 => 1.567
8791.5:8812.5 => 1.54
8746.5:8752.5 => 1.393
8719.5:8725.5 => 1.543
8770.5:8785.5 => 1.56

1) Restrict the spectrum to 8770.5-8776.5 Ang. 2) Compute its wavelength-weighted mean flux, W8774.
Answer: 1.51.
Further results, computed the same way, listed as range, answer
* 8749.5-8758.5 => 1.4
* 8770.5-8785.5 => 1.51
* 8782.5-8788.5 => 1.51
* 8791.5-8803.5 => 1.46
